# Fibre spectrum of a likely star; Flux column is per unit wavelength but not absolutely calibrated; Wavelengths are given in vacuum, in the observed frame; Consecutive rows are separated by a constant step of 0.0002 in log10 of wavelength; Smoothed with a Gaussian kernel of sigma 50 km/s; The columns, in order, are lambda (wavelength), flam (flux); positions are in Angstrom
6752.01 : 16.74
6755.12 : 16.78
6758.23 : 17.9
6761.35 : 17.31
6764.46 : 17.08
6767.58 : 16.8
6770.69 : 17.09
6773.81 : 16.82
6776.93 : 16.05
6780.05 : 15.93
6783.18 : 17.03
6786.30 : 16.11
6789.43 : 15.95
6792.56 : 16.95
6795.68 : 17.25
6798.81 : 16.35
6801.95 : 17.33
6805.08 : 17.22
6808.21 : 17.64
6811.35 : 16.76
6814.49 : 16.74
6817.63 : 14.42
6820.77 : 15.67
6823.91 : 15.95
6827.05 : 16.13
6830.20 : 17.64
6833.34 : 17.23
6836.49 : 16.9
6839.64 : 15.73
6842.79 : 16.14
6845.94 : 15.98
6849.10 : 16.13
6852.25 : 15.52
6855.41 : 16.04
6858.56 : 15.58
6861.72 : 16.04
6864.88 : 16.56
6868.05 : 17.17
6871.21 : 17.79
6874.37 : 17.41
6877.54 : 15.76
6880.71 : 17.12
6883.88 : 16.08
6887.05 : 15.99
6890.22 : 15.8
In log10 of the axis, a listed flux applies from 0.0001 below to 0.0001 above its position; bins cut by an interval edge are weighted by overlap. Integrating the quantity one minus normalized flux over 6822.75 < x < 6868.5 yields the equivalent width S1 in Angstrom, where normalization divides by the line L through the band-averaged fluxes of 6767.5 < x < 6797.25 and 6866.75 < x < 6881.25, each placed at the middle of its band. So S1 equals 1.64 Angstrom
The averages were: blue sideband 16.6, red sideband 17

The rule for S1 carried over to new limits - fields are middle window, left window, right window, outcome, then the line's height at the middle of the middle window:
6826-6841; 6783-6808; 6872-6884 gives 0.01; 16.8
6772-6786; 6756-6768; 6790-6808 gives 0.59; 17.2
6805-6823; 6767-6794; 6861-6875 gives 0.41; 16.7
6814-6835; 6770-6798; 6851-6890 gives 0.32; 16.5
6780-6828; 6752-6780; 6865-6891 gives 0.97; 16.8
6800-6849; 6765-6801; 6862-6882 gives 0.74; 16.7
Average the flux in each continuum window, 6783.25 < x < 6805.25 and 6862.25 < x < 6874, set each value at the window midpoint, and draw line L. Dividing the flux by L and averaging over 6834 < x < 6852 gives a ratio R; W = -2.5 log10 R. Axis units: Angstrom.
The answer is 0.05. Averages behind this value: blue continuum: 16.7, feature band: 16.2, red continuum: 17.1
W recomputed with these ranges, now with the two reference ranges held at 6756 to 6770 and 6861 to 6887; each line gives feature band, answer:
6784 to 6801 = 0.034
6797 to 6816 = 0.002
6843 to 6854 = 0.062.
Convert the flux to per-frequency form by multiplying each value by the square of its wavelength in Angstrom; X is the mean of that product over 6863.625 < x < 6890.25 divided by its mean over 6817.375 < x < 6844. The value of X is 1.04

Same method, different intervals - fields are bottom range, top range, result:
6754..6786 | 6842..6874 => 1.00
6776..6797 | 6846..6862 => 0.98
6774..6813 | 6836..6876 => 1.00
